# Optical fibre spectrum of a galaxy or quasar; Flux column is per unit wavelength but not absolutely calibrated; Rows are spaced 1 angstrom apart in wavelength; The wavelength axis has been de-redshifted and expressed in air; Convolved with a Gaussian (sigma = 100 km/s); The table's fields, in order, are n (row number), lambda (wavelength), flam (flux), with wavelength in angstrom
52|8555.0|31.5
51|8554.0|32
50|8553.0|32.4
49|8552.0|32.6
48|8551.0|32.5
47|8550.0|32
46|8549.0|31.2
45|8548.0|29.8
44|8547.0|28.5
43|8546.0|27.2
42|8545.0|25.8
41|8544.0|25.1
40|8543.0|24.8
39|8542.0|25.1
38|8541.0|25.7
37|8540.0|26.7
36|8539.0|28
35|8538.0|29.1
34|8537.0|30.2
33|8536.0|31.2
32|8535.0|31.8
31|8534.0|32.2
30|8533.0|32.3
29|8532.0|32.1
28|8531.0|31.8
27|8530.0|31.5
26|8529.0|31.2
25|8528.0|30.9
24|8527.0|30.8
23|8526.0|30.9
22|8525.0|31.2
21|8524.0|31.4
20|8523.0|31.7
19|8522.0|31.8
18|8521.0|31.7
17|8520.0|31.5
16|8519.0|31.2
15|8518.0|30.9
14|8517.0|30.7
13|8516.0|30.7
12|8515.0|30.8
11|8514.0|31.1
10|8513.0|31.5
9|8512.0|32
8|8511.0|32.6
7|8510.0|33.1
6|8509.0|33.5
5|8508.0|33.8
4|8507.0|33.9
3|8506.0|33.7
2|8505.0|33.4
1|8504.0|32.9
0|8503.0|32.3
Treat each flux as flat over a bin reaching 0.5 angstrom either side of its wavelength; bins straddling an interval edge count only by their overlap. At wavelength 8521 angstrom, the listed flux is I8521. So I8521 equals 31.7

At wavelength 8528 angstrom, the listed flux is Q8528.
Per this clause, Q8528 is 30.9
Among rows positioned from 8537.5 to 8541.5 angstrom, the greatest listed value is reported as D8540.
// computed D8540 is 29.1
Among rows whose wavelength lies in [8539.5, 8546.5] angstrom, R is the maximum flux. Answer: 27.2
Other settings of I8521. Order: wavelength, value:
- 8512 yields 32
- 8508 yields 33.8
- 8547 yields 28.5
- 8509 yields 33.5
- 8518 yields 30.9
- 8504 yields 32.9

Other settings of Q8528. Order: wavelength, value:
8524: 31.4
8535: 31.8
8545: 25.8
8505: 33.4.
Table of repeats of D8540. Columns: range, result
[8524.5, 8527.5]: 31.2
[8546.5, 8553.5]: 32.6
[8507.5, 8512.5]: 33.8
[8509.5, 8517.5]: 33.1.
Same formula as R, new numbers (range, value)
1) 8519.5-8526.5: 31.8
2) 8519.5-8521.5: 31.7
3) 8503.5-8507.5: 33.9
